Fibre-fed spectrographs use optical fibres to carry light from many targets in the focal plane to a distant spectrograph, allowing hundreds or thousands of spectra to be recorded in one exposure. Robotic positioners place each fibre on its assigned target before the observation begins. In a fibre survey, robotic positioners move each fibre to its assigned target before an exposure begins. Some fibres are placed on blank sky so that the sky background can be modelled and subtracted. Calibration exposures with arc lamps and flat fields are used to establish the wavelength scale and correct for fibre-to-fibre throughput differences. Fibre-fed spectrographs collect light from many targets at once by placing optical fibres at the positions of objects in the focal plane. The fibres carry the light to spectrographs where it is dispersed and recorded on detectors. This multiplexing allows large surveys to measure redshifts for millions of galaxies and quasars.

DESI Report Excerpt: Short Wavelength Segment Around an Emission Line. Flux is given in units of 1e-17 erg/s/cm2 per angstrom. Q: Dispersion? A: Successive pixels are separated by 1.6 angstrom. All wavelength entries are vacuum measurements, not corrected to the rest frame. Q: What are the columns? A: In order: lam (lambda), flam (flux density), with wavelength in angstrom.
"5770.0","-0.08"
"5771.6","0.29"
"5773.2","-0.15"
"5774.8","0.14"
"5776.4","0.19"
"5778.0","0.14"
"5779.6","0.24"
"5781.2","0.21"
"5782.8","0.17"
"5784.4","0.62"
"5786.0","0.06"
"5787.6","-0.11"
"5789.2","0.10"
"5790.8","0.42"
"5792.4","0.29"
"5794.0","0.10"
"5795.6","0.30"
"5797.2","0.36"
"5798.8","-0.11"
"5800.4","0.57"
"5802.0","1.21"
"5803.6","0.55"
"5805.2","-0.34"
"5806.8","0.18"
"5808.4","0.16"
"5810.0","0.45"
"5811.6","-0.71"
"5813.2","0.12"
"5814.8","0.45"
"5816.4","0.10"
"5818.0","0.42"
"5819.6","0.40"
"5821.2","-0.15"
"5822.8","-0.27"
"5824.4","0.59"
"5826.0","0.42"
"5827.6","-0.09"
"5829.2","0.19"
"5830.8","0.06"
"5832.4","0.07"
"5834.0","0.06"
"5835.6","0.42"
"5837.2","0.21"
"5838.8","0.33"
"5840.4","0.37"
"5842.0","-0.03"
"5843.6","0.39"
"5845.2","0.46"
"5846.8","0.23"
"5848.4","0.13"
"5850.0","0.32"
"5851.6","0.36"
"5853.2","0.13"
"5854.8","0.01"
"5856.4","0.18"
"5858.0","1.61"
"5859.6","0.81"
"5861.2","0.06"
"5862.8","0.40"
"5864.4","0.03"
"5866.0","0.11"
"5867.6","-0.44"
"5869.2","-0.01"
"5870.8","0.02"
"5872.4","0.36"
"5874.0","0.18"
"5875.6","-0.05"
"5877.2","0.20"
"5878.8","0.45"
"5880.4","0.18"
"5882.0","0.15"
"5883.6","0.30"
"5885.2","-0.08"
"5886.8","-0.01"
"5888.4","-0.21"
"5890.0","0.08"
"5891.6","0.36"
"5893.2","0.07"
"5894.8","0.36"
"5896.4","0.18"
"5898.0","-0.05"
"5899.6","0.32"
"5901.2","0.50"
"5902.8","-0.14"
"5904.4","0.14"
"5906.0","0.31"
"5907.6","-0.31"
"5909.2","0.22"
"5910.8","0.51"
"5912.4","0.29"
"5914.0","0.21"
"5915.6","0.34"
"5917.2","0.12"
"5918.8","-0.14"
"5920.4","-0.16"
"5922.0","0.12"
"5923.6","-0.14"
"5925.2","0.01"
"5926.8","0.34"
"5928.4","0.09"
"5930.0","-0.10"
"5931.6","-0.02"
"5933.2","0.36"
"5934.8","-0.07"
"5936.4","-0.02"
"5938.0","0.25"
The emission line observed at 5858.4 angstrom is [O III] 5007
